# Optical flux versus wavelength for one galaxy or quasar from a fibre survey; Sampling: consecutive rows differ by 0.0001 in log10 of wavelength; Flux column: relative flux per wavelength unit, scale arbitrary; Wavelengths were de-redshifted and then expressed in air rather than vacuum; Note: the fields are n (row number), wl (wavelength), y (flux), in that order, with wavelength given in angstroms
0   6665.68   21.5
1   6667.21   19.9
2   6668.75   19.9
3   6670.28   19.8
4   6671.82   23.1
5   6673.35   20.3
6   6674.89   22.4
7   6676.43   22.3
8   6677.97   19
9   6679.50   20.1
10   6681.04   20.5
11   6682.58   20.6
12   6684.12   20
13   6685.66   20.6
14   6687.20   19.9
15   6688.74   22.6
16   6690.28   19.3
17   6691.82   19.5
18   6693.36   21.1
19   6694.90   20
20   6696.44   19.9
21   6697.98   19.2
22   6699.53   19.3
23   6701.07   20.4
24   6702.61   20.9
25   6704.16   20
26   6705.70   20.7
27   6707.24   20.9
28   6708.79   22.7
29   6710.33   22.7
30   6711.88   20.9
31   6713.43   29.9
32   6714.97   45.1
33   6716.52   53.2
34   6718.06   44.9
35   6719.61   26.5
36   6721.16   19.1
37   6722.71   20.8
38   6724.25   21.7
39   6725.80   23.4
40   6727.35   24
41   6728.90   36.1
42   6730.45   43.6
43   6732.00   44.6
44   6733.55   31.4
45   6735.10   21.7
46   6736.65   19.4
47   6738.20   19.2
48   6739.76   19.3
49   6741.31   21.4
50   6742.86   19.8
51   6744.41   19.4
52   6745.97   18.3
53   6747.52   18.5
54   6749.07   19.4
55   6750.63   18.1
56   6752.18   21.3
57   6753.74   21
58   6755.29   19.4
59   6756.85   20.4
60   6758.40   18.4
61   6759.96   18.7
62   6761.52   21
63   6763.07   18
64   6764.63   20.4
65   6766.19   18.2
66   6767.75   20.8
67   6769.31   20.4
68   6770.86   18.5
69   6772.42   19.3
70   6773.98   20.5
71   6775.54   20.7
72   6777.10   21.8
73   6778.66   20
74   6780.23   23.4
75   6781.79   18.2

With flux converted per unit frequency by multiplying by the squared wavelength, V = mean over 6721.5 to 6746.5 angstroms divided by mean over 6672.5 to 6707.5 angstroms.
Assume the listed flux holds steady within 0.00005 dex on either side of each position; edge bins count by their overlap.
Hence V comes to 1.25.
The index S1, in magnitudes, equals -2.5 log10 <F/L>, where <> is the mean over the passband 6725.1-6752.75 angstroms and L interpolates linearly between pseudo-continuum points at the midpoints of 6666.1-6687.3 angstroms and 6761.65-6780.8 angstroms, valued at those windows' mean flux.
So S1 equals -0.20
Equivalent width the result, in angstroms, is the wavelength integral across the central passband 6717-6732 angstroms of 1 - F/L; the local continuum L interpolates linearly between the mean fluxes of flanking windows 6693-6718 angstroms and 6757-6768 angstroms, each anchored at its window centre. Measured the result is -4.4 angstroms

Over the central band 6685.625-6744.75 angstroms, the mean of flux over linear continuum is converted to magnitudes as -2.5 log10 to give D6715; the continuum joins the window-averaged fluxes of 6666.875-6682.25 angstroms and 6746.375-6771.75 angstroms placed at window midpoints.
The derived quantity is -0.24 mag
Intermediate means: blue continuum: 20.7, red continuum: 19.5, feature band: 25.1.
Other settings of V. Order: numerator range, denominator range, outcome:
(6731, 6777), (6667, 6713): 1.04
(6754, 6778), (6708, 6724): 0.66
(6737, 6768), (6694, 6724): 0.77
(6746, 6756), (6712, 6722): 0.56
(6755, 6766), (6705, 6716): 0.74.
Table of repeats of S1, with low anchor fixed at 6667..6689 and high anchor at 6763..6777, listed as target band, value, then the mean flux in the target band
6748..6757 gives 0.008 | 19.9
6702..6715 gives -0.165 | 23.8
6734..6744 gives -0.019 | 20.5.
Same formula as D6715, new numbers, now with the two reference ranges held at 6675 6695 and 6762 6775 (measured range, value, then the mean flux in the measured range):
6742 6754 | 0.02 mag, 19.4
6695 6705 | 0.02 mag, 20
